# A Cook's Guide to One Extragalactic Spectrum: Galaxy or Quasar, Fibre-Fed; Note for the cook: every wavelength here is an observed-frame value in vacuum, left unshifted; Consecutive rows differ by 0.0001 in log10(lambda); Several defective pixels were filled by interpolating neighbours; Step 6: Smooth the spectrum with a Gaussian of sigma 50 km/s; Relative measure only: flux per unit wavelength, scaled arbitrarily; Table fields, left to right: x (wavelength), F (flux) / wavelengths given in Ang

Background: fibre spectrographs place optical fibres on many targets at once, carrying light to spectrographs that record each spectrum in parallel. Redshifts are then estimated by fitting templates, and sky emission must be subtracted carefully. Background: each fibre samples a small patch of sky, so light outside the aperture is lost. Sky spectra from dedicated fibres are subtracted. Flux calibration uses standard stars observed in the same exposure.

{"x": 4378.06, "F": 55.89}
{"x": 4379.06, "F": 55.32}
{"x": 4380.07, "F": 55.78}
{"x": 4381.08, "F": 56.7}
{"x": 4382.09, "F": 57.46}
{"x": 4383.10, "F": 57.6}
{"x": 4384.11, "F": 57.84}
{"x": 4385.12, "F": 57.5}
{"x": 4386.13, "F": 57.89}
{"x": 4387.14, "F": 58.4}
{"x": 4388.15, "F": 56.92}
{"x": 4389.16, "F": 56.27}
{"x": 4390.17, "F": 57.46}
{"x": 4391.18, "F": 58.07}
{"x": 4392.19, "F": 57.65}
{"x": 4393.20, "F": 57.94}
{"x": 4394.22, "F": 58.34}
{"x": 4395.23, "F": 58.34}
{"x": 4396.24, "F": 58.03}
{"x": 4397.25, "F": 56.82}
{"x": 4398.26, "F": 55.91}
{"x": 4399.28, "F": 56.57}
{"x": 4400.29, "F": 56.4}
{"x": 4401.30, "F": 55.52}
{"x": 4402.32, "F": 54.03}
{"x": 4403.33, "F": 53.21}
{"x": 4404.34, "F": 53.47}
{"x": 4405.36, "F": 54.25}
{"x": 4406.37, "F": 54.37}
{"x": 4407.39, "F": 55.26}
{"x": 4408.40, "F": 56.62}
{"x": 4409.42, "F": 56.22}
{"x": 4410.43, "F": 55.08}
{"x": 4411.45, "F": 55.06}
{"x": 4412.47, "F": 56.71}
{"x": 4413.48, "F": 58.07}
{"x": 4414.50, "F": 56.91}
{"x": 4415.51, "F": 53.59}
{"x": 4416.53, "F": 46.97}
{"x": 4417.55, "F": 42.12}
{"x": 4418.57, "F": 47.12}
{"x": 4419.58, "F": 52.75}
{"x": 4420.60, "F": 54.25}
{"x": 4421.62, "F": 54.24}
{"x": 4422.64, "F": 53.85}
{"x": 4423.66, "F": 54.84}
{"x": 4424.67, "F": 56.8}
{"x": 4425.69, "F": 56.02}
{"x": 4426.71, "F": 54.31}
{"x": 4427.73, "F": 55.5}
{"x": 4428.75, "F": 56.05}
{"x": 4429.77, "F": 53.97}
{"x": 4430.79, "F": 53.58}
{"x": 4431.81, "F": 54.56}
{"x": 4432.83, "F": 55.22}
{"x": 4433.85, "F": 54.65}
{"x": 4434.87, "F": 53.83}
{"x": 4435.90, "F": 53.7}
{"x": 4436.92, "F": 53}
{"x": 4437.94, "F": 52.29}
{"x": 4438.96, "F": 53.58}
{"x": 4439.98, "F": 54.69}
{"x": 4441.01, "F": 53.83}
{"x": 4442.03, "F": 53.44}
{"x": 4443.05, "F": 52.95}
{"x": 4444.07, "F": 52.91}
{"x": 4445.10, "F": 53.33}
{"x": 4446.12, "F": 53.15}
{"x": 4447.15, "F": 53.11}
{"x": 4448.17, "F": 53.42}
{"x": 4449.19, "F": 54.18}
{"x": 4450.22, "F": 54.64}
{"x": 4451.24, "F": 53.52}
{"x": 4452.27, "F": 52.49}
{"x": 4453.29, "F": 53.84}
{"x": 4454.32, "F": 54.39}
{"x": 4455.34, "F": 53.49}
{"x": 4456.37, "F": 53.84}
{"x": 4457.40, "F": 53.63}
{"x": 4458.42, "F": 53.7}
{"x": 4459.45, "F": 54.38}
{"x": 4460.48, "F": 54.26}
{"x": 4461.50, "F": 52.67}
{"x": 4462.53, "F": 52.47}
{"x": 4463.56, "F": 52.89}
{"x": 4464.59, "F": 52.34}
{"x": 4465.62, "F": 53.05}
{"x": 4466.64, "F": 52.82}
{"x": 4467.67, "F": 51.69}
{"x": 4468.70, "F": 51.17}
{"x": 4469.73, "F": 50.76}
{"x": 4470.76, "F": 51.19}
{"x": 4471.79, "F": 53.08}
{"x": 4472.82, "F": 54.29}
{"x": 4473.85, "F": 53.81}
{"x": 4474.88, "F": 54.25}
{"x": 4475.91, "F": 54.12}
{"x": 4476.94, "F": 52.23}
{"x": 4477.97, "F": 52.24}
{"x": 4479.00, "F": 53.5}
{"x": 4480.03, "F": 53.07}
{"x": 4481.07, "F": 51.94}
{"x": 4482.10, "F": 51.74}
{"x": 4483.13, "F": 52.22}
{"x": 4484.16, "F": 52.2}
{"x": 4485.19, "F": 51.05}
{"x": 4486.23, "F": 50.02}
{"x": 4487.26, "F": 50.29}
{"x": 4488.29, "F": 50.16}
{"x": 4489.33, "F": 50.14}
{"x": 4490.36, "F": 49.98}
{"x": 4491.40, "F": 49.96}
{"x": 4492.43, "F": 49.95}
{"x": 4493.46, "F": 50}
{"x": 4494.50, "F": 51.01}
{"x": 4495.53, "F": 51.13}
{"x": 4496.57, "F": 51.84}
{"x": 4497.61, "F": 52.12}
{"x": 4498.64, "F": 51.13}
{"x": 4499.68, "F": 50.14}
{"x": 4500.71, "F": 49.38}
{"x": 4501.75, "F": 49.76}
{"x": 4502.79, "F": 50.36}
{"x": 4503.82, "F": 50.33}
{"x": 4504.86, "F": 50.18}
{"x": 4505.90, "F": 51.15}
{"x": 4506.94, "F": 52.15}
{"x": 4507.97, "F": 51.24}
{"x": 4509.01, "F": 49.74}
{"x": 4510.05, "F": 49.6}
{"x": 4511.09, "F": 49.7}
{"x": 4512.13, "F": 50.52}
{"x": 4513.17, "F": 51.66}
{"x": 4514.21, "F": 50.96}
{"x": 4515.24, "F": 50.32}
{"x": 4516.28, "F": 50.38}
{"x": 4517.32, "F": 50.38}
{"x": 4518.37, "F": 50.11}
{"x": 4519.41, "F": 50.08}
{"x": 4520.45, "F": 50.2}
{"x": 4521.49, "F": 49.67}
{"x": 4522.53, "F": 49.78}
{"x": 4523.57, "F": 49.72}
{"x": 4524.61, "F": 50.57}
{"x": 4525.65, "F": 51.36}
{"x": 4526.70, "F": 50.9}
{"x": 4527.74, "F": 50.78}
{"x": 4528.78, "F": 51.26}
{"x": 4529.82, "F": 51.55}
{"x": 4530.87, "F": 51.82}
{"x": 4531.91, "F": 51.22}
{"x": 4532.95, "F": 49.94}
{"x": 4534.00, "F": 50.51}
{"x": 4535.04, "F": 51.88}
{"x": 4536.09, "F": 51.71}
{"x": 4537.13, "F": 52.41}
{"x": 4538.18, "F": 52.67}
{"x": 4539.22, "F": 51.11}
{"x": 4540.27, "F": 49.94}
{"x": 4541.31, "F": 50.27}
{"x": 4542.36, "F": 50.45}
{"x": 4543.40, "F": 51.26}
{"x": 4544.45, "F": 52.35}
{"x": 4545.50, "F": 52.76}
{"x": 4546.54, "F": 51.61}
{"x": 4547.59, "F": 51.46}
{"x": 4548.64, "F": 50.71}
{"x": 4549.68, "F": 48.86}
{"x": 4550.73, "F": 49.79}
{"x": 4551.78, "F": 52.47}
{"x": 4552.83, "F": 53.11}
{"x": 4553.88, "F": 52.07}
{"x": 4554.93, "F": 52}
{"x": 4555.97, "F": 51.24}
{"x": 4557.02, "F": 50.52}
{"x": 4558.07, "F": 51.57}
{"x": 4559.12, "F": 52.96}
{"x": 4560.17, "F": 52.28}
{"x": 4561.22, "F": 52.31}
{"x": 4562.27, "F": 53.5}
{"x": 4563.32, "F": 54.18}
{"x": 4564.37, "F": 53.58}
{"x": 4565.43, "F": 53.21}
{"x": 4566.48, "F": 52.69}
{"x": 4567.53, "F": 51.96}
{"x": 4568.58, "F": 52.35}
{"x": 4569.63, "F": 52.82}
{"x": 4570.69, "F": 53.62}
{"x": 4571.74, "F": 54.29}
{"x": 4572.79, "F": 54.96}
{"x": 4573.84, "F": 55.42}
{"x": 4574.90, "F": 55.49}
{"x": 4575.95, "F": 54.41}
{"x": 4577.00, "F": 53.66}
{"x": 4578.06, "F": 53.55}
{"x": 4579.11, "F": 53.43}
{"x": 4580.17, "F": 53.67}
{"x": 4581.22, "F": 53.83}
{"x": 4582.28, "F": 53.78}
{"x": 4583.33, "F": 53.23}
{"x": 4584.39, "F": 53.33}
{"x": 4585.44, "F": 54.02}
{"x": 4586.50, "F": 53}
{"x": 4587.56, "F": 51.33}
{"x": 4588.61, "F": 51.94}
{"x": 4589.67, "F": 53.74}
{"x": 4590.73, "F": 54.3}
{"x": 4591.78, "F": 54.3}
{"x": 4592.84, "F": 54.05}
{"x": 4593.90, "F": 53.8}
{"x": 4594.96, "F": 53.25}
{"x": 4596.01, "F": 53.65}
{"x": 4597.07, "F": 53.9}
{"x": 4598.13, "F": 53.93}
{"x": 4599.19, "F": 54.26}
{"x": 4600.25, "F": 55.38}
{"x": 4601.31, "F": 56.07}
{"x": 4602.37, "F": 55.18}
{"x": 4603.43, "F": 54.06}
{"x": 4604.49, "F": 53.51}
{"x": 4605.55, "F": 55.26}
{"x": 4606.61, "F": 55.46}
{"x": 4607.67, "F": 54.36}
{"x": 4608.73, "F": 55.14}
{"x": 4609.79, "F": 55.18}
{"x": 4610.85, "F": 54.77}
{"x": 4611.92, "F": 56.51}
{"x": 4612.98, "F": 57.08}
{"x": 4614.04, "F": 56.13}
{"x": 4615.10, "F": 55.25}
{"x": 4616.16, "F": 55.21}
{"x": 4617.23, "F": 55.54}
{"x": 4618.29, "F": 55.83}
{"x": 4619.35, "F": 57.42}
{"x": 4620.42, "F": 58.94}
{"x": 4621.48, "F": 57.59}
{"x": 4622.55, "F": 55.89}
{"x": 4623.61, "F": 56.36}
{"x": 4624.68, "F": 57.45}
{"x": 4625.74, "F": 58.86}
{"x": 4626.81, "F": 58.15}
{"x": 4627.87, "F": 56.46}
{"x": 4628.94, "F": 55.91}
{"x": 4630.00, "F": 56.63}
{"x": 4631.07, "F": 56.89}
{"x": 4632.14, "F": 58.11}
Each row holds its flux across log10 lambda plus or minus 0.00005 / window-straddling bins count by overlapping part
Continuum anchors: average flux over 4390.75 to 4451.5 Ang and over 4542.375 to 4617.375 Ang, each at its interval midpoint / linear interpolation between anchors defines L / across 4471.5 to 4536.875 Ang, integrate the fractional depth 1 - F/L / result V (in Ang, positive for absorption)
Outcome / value 3.5 Ang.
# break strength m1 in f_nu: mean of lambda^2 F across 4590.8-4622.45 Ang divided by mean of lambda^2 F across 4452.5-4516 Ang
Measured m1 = 1.1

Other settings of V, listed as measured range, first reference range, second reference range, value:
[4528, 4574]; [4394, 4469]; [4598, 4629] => 2.7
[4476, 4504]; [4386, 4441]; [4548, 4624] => 1.7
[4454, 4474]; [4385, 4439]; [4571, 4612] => 0.7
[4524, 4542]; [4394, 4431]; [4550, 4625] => 1.0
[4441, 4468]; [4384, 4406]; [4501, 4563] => 0.4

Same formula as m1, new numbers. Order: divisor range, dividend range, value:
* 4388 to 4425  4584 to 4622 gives 1.09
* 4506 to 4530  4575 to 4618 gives 1.11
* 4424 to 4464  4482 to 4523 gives 0.96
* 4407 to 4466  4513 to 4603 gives 1.03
